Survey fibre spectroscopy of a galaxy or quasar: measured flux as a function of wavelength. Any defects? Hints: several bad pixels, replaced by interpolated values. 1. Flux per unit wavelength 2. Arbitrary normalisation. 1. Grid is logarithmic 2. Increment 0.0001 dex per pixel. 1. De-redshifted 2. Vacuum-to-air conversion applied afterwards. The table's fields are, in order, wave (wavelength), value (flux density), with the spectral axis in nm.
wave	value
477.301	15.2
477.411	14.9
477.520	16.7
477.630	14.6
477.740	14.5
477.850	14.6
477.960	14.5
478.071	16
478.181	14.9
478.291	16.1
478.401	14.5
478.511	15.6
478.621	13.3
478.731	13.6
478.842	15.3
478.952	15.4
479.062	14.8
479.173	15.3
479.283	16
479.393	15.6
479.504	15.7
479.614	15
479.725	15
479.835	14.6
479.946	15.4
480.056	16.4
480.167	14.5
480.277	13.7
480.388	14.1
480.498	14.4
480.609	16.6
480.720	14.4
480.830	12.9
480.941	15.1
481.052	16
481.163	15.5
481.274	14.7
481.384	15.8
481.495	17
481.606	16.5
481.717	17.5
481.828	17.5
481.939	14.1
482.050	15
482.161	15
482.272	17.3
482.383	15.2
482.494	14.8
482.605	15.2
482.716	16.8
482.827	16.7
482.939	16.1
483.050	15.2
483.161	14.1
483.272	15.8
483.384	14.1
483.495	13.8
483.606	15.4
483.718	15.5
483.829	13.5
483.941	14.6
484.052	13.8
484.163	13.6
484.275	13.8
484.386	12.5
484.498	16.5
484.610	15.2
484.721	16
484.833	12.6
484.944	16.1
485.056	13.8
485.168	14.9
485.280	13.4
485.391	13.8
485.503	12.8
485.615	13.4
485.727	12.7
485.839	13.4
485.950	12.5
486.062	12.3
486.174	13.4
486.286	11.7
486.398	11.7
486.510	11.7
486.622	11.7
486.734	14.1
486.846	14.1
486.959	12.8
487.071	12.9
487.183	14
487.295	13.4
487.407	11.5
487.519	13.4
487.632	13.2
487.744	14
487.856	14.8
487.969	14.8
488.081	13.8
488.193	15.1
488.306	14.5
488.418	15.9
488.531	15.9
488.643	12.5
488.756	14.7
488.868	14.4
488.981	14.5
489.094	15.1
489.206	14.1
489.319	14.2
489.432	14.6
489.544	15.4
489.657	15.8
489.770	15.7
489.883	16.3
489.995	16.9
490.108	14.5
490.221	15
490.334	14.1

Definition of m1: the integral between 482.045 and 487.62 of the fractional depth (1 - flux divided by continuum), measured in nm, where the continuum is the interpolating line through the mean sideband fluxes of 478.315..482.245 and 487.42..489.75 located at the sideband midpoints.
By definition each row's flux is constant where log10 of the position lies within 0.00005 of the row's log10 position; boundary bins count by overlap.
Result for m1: 0.29 nm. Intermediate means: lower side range 15.2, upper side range 14.5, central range 14.1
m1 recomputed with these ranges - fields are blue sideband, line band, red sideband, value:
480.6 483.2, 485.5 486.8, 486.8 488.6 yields 0.16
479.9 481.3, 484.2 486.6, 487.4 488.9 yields 0.16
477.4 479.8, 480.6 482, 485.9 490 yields -0.08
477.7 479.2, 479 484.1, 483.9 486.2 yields -0.31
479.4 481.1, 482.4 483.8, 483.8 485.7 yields -0.08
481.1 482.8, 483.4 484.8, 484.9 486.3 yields 0.00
